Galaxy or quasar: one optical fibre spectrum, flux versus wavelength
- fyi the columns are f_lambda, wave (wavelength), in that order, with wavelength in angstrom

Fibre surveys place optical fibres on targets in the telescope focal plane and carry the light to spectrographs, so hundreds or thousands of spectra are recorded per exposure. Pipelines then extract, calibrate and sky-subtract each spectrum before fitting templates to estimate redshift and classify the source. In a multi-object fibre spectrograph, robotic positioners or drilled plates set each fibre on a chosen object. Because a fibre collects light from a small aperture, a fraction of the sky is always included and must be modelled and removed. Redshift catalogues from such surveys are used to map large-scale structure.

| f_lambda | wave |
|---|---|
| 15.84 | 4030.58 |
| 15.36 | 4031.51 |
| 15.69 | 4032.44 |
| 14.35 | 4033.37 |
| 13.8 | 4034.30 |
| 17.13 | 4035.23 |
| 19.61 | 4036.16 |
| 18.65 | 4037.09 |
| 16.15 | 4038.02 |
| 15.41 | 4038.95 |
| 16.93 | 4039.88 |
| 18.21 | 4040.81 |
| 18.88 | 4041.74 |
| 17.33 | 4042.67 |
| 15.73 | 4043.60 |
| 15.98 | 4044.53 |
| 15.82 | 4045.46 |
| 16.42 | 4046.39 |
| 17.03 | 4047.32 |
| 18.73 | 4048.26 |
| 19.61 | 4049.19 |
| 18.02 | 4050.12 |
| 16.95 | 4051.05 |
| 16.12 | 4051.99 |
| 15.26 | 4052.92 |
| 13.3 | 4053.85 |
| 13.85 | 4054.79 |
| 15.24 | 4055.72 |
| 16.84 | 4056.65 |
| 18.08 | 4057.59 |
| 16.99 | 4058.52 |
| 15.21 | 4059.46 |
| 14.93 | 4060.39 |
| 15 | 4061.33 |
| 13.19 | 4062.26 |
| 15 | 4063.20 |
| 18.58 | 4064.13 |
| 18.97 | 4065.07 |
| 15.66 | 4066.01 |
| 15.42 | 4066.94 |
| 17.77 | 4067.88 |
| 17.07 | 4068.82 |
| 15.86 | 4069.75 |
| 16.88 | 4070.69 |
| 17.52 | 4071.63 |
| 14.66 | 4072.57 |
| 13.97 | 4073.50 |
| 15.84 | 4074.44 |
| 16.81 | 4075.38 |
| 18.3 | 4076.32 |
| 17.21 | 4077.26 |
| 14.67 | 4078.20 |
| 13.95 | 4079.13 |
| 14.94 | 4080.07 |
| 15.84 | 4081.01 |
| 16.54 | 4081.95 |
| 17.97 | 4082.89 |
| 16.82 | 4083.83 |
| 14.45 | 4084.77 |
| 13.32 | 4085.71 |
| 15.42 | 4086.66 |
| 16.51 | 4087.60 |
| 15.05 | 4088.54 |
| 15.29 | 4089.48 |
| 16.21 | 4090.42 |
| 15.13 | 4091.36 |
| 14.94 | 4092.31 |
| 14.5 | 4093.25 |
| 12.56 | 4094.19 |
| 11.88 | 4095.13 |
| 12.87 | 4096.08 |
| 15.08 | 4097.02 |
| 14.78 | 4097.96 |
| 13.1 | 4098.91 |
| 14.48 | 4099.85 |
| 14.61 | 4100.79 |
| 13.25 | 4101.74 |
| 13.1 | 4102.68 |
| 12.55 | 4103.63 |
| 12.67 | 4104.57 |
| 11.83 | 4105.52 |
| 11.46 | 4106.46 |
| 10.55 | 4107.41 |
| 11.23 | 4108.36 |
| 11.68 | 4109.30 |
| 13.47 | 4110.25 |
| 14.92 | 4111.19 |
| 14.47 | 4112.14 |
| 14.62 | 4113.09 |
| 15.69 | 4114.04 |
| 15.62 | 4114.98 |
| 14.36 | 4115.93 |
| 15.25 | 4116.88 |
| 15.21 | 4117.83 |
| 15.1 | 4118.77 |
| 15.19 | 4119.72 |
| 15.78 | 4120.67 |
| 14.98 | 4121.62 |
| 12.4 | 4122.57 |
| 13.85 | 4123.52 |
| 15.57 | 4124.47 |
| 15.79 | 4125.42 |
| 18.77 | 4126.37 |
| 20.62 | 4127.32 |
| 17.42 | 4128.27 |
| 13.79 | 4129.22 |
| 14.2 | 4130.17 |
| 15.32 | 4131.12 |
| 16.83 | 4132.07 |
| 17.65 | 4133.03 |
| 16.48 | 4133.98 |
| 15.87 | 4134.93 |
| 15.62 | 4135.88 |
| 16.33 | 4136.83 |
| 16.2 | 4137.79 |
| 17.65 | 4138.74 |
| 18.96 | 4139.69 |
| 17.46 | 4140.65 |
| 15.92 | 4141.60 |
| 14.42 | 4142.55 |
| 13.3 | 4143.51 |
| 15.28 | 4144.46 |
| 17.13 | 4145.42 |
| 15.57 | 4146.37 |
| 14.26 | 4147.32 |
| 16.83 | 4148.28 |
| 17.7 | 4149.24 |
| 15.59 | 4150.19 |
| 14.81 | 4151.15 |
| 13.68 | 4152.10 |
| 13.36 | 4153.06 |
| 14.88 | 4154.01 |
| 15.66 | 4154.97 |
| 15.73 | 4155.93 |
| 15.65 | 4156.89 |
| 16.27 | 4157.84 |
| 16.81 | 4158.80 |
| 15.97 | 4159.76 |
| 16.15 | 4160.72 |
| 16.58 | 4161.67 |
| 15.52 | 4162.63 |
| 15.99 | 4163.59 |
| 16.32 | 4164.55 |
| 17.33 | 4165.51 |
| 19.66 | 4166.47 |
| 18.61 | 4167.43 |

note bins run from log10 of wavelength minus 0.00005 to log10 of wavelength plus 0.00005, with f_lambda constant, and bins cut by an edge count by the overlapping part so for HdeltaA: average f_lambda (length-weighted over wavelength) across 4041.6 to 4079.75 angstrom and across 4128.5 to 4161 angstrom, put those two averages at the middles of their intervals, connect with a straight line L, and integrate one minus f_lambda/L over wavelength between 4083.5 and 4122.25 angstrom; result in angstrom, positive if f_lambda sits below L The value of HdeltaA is 4.63 angstrom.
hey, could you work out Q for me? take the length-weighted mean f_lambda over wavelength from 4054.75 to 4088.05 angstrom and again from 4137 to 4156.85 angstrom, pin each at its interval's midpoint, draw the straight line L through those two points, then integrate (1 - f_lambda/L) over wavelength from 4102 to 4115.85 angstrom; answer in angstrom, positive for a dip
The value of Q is 2.4 angstrom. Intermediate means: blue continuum 16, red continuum 15.7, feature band 13.2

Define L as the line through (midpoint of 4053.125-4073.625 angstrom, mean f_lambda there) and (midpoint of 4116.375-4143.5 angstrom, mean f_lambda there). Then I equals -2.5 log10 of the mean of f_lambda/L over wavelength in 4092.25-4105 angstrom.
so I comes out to 0.18 mag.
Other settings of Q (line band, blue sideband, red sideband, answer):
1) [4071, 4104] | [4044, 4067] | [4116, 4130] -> 2.0 angstrom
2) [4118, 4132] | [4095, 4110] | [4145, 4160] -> -1.6 angstrom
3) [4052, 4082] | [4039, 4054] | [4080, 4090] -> 0.6 angstrom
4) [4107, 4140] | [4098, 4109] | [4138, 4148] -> -2.2 angstrom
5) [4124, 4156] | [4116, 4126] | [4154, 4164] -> -1.2 angstrom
